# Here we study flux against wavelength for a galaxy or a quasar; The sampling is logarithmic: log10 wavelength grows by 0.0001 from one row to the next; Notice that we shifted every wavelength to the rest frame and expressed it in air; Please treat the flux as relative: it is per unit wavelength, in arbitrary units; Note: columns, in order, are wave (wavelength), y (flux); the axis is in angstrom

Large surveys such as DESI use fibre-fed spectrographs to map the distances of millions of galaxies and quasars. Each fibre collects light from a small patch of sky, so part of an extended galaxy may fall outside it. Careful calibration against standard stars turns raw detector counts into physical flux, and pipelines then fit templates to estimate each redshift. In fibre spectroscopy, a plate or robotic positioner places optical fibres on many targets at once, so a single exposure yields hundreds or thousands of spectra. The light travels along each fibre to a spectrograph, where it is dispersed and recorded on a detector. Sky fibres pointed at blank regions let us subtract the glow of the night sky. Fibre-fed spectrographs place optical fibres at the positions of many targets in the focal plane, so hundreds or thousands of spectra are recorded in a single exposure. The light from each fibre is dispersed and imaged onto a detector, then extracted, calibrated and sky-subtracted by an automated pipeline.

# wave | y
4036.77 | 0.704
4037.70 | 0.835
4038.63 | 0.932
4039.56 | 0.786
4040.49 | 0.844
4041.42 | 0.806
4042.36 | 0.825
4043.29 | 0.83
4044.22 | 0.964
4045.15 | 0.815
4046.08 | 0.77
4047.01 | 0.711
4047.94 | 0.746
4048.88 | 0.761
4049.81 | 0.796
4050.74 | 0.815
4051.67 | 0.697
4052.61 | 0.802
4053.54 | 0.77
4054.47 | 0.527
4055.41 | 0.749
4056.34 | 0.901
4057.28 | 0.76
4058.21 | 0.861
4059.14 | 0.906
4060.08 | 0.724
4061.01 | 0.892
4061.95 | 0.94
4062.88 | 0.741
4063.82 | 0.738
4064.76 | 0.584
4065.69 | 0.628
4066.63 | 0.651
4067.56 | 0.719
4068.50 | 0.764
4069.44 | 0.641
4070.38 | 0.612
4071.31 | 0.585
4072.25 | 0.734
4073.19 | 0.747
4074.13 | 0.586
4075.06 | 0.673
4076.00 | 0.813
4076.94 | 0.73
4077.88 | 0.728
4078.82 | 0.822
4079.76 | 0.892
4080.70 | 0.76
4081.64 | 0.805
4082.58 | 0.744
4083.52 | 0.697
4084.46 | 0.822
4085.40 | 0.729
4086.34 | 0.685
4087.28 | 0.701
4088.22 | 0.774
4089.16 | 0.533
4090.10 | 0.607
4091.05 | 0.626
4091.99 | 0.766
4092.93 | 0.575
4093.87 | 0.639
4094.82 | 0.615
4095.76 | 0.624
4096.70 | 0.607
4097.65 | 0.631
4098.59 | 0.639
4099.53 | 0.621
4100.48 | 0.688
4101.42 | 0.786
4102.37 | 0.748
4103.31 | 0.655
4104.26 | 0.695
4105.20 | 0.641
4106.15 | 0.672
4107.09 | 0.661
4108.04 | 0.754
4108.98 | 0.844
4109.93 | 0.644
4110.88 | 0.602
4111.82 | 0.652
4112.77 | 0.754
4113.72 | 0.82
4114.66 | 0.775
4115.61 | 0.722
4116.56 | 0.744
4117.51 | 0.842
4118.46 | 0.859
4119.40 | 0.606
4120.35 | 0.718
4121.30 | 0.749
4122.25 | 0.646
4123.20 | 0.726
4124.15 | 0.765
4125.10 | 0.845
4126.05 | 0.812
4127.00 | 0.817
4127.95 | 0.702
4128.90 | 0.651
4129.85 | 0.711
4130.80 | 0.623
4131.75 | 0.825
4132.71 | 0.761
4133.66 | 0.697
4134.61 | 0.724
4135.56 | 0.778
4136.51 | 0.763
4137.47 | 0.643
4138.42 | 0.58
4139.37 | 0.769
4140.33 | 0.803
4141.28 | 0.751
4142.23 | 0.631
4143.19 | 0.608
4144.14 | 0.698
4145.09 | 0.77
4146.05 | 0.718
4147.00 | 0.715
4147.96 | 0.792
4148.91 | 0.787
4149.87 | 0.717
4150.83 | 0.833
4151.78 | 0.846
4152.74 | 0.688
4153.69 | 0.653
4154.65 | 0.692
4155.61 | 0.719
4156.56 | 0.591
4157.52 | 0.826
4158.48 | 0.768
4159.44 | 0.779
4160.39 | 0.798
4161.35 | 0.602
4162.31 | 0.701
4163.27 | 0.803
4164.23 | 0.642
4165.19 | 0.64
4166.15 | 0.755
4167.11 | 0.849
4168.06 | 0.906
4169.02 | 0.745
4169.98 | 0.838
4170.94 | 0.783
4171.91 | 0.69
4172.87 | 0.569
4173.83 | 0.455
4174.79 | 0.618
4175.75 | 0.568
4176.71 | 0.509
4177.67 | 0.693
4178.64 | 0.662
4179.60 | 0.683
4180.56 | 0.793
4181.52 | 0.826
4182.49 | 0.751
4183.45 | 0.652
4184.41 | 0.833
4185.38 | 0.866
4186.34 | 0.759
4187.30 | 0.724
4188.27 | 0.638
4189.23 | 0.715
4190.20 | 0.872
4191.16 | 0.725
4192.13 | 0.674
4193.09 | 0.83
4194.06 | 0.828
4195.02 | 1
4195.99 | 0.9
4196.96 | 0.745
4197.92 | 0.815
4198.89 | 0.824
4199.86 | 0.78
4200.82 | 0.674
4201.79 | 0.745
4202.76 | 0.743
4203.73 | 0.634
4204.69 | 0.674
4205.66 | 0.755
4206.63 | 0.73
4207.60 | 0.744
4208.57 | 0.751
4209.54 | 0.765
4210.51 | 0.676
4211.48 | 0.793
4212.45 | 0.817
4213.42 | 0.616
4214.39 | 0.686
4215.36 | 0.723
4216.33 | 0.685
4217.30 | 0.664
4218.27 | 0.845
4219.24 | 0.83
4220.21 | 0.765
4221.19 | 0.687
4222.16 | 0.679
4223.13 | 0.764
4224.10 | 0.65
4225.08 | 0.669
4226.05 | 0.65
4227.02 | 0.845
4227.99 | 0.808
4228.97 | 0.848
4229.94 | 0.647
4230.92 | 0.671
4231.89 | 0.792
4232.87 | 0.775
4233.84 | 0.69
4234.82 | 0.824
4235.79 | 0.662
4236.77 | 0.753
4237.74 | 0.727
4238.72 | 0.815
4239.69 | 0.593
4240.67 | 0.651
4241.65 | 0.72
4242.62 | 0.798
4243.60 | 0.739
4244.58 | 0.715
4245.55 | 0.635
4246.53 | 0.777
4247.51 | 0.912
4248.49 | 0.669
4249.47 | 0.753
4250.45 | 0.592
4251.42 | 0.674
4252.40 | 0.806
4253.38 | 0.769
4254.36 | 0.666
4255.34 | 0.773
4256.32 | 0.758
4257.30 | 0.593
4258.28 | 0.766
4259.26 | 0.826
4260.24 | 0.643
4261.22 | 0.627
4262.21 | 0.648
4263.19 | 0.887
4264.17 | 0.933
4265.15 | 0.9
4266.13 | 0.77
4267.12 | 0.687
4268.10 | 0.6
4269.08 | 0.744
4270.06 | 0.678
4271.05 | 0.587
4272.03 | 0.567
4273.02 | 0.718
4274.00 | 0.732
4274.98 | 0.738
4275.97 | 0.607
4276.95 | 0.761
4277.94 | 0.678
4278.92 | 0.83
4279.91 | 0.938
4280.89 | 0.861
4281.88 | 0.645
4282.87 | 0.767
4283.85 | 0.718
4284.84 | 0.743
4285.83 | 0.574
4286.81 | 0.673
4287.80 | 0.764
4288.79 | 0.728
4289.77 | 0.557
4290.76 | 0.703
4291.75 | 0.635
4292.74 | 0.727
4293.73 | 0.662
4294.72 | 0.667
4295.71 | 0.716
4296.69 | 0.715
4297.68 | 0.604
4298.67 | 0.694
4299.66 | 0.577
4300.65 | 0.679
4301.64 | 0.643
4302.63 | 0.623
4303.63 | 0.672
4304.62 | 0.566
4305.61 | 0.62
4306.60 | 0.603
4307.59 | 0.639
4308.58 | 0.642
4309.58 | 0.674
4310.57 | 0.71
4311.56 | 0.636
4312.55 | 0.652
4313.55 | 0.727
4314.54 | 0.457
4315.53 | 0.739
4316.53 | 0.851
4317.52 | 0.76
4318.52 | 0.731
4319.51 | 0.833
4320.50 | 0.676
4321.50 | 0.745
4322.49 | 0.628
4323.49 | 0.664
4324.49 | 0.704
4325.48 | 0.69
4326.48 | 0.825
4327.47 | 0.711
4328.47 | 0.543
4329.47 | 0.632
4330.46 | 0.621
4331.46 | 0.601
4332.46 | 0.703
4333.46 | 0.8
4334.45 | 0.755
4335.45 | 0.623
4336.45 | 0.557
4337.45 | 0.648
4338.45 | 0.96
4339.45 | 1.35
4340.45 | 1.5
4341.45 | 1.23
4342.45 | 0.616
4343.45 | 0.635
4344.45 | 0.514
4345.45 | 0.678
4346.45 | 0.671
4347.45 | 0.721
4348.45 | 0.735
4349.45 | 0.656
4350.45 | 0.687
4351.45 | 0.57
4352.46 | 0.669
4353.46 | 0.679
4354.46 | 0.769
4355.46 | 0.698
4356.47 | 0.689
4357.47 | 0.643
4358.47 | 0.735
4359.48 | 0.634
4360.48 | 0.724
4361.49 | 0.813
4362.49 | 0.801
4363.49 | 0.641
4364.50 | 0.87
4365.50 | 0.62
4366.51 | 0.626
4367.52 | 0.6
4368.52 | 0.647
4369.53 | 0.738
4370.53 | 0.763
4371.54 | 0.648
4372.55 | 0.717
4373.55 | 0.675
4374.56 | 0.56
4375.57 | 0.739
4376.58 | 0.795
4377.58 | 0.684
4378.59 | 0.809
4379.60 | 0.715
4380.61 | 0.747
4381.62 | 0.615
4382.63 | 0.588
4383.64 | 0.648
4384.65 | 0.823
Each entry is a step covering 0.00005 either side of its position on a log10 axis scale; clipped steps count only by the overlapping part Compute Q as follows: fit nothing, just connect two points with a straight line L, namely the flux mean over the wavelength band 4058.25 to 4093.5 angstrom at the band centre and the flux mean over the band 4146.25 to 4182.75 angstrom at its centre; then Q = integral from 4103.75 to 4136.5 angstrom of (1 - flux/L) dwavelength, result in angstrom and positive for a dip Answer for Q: -0.5 angstrom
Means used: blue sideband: 0.722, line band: 0.731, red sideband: 0.718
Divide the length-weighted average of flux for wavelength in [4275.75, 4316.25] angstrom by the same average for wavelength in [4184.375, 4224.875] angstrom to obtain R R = 0.91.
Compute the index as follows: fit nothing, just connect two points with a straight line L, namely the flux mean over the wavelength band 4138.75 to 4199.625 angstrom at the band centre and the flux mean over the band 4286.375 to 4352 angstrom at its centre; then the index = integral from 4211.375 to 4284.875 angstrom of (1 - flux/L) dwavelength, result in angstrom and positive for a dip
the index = -1.1 angstrom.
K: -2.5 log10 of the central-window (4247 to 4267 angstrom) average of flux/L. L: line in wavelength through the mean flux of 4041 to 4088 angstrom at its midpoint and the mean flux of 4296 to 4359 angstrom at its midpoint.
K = -0.040 mag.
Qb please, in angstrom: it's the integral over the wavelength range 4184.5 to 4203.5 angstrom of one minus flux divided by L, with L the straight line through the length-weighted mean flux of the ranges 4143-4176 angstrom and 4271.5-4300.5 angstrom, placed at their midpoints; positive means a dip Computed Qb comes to -1.7 angstrom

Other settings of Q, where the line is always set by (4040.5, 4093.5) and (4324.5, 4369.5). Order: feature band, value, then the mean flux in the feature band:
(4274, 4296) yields 0.6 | 0.713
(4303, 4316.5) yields 1.5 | 0.648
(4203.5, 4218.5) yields 0.3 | 0.722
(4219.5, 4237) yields 0.0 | 0.733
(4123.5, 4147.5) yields 0.4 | 0.726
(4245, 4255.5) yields 0.1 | 0.728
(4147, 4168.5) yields -0.2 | 0.744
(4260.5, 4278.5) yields 0.5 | 0.714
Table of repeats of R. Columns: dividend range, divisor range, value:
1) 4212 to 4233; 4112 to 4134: 0.98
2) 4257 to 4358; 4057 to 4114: 1.00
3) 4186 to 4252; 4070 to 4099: 1.07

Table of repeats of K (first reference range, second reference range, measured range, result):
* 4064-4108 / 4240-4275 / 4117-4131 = -0.07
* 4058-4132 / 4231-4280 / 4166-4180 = 0.05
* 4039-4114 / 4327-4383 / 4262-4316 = 0.05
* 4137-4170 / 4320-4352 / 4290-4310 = 0.13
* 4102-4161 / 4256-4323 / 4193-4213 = -0.08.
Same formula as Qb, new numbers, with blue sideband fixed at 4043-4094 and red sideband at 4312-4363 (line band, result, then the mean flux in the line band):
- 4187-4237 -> -0.8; 0.746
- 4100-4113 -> 0.7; 0.698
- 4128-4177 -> 1.5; 0.714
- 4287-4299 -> 0.8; 0.681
